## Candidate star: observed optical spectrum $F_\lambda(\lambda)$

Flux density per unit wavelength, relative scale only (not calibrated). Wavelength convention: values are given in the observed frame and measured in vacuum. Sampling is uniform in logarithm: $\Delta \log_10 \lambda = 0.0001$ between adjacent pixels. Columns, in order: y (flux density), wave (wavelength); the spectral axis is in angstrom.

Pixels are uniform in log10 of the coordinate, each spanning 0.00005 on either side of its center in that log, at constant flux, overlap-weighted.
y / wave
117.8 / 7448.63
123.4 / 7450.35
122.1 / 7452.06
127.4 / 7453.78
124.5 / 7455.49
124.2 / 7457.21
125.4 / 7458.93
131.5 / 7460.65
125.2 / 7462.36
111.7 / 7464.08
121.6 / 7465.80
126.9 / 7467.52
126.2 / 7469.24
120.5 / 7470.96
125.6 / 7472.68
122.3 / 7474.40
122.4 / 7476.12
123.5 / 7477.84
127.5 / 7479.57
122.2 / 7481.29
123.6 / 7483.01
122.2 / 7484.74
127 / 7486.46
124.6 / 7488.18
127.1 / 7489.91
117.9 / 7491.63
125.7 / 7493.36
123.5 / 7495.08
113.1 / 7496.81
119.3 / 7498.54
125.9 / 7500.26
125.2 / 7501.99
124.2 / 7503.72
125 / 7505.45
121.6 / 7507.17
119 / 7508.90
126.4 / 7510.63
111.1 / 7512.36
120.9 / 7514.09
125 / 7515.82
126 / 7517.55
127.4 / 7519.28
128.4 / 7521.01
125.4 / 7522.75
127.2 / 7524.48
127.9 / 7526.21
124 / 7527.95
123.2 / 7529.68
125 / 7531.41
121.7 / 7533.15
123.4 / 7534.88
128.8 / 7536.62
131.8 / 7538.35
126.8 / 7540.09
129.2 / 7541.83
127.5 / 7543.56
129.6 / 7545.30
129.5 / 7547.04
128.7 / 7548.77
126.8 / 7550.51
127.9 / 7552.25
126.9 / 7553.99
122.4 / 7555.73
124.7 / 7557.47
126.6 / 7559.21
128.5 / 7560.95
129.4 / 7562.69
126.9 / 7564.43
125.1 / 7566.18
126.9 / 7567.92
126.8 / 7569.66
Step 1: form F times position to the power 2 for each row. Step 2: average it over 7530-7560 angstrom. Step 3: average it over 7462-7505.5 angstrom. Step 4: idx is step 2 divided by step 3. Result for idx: 1.05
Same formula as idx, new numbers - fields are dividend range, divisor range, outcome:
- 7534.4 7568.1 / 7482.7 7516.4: 1.06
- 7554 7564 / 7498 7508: 1.04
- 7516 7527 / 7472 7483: 1.04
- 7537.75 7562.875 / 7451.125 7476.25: 1.05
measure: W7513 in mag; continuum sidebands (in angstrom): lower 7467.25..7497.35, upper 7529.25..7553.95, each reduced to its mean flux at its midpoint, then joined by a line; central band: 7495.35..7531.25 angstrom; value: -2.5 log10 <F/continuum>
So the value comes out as 0.02 mag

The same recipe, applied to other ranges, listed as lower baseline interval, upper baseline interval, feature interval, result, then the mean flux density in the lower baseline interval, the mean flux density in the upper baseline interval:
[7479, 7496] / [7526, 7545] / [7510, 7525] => 0.01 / 124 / 126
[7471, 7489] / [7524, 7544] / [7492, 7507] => 0.02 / 124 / 126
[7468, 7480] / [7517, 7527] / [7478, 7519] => 0.02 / 124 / 127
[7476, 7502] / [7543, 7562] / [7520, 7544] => 0.00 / 123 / 127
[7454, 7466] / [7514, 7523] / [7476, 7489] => 0.00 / 124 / 126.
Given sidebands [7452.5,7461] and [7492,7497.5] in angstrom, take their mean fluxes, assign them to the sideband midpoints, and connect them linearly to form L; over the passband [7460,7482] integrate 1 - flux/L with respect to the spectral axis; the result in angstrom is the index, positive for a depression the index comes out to 0.1 angstrom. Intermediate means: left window 126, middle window 124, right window 121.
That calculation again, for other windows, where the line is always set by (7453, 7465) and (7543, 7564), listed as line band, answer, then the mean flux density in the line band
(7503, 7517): 0.47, 122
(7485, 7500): 0.35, 122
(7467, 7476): 0.05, 124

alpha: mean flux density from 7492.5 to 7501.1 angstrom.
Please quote 122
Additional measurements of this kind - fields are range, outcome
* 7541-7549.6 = 129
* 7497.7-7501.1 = 123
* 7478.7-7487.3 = 124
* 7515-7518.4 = 126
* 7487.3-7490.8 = 126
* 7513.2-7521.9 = 125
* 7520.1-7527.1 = 127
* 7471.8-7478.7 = 124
